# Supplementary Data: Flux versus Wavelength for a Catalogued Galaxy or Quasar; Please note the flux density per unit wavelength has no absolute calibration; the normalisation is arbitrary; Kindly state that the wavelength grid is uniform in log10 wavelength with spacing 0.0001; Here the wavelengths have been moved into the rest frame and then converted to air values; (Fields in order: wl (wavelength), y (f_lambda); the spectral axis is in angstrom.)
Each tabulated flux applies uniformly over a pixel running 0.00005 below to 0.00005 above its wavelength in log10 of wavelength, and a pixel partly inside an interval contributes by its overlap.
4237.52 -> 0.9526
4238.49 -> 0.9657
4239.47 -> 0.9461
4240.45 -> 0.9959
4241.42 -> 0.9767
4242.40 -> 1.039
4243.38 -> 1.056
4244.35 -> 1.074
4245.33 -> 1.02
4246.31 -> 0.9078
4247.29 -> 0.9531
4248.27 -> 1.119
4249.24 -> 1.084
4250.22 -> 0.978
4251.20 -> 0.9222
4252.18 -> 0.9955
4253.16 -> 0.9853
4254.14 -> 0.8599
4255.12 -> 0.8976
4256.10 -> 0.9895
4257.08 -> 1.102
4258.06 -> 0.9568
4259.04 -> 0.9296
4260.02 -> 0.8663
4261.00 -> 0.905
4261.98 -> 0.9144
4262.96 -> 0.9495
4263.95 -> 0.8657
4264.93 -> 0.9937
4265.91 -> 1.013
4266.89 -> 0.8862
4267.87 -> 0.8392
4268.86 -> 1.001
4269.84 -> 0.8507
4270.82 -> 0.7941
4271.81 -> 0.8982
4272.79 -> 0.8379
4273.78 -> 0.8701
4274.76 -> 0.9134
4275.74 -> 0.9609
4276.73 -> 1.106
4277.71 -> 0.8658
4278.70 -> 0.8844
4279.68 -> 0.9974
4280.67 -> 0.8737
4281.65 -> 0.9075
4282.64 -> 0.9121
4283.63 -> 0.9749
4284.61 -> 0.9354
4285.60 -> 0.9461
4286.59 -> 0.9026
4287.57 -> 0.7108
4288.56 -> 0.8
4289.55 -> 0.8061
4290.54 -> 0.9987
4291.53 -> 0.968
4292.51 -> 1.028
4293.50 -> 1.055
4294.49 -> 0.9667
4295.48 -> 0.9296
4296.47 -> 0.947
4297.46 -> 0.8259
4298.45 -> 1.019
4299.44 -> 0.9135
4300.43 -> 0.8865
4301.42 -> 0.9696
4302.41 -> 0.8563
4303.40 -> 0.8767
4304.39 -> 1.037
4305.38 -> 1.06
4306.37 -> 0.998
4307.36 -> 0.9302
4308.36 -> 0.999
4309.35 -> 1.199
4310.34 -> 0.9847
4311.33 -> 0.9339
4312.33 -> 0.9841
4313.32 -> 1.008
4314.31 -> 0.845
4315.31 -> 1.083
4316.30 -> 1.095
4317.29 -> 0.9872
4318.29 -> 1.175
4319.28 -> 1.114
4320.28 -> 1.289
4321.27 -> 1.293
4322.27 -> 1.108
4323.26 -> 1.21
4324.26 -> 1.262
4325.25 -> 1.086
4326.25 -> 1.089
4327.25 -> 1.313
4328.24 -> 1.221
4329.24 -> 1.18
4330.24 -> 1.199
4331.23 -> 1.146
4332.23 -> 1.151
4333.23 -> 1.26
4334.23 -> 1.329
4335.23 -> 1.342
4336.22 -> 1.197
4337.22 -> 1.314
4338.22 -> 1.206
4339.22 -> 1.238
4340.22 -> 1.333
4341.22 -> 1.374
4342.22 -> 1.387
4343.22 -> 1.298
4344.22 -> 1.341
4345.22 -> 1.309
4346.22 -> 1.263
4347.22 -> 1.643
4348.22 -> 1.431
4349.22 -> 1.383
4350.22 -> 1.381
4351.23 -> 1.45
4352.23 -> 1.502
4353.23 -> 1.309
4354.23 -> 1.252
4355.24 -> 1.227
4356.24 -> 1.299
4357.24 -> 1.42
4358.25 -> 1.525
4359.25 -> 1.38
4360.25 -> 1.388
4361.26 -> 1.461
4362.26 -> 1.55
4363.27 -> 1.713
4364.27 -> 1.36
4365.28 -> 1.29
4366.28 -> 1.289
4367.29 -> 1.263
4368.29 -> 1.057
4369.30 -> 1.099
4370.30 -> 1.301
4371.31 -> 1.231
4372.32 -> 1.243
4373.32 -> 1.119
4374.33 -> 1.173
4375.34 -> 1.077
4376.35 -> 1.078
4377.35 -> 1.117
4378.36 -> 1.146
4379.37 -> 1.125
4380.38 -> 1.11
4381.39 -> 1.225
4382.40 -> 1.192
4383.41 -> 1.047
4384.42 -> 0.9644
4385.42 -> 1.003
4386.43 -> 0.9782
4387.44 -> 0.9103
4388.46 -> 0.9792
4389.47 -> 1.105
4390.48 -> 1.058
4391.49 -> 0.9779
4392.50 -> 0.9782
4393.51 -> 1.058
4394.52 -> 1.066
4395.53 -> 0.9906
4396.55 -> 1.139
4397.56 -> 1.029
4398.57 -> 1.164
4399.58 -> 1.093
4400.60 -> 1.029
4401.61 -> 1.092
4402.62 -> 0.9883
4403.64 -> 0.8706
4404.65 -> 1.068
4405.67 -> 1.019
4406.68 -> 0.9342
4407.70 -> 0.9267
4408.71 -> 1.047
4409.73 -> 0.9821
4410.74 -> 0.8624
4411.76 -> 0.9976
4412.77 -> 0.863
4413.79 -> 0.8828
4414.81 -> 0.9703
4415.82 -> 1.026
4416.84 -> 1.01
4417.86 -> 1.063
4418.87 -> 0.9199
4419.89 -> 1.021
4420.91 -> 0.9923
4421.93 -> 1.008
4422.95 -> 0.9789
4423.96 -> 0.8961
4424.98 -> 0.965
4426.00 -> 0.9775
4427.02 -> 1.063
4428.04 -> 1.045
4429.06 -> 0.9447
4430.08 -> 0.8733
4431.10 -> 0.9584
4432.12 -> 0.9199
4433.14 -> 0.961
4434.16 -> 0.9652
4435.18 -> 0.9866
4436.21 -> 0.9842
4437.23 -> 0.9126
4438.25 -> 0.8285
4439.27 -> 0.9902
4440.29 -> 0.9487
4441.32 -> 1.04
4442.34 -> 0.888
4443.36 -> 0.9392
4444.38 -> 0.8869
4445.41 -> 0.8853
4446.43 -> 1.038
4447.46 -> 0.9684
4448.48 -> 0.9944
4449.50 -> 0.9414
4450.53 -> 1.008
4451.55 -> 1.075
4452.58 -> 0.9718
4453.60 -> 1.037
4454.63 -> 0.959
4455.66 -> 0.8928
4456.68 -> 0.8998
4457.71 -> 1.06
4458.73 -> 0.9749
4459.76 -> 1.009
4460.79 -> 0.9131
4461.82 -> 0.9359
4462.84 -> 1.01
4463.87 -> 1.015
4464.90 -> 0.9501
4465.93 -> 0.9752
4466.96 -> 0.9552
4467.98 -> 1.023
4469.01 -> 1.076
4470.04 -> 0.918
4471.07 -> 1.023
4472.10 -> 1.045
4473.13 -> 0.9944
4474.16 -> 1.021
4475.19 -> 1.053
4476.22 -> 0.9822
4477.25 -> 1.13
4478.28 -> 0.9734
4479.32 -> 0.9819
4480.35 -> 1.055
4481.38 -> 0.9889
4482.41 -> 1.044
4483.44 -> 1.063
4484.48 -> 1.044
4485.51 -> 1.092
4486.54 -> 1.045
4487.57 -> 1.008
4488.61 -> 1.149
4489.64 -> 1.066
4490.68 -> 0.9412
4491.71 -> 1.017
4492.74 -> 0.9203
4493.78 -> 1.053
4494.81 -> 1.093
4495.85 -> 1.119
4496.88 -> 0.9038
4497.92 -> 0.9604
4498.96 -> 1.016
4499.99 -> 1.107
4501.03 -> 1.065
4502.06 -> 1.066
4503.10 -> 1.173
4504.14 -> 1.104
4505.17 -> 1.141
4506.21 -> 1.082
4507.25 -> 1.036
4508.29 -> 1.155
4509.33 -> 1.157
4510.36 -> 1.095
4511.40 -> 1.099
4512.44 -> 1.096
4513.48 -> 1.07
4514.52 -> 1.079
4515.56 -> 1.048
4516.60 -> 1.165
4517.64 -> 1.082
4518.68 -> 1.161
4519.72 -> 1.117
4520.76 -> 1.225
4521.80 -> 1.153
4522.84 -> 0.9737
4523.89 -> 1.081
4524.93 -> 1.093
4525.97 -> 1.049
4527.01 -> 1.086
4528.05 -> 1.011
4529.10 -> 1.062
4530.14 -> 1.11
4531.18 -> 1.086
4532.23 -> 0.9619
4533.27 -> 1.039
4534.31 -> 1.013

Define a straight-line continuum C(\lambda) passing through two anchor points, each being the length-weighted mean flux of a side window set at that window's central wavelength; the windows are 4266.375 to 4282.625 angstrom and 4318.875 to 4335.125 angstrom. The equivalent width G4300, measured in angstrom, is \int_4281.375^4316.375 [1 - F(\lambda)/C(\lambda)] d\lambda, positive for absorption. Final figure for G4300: 3.1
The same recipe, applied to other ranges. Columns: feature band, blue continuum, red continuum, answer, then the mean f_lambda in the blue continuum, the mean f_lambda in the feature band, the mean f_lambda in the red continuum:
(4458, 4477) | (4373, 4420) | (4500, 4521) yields 1.5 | 1.03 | 0.996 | 1.11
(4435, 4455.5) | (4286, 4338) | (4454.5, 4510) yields 1.4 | 1.06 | 0.962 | 1.03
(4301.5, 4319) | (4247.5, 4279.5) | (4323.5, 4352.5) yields 2.4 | 0.939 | 1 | 1.3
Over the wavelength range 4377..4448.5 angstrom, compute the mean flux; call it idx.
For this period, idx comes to 0.998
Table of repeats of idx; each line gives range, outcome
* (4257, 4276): 0.913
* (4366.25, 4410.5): 1.07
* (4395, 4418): 1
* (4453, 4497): 1.01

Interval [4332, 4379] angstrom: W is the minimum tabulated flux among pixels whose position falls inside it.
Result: 1.057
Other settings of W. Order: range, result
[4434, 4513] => 0.8285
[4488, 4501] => 0.9038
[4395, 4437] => 0.8624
